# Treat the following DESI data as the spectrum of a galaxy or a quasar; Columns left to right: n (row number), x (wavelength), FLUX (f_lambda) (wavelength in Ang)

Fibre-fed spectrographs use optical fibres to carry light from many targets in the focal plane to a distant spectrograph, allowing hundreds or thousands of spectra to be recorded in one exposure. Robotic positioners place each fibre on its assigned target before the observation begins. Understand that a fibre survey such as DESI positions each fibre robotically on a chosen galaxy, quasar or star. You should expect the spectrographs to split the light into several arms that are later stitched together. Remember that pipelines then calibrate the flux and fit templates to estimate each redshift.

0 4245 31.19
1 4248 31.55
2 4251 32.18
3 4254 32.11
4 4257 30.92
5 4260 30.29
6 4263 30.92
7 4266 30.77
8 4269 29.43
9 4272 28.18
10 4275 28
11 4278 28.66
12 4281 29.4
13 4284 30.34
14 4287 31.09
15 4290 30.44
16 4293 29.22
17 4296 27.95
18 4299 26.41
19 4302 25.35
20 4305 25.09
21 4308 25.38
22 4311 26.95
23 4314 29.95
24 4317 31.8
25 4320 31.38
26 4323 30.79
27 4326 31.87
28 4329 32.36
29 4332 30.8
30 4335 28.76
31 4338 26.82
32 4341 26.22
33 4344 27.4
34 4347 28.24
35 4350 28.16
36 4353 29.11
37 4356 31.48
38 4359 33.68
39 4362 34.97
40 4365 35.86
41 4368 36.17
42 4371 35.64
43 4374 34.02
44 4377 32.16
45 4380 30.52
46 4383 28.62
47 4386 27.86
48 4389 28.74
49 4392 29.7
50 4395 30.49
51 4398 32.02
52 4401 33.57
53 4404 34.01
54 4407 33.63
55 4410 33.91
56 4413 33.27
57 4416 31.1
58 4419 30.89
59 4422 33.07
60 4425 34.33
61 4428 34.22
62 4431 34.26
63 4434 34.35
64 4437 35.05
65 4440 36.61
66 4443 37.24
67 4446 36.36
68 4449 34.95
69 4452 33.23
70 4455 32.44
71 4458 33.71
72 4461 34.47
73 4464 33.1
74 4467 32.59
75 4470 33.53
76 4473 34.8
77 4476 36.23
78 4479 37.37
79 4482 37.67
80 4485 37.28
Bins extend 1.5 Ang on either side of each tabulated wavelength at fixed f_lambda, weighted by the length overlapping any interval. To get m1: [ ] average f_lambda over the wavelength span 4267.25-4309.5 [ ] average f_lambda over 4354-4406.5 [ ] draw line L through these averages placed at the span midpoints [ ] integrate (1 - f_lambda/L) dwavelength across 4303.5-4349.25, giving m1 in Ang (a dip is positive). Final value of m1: 1.5 Ang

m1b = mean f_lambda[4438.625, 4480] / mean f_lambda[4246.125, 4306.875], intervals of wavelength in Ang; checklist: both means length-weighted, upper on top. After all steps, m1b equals 1.2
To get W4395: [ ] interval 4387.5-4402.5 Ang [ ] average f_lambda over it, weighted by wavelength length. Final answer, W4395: 30.9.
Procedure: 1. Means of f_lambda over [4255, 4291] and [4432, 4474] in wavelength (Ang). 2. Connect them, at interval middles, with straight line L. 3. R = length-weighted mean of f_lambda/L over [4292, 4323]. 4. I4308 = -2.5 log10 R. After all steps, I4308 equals 0.10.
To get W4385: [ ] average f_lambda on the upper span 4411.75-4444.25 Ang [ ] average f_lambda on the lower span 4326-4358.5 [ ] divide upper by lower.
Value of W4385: 1.16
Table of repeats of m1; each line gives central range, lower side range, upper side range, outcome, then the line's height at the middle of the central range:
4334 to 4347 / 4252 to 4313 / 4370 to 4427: 1.31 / 30.4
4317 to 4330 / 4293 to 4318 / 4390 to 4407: -1.52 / 28.3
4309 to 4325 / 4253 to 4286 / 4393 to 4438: 0.46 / 31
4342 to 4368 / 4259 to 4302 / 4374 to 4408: -0.68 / 30.5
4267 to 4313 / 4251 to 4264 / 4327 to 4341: 3.42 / 30.4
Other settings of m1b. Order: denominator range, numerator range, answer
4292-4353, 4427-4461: 1.22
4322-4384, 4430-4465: 1.11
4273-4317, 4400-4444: 1.20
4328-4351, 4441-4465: 1.21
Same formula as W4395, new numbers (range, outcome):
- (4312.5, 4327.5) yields 31.2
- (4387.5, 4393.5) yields 29.2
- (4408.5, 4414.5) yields 33.6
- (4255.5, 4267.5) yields 30.7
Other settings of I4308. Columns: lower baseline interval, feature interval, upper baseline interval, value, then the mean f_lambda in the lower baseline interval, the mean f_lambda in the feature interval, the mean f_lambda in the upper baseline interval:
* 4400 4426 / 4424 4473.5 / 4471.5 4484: 0.017 mag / 33.1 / 34.4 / 36.5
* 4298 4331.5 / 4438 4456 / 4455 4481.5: -0.047 mag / 28.9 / 35.2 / 34.5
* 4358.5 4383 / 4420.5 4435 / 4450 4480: -0.001 mag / 33.8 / 34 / 34.1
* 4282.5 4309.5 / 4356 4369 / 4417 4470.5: -0.133 mag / 27.9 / 34.7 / 34.1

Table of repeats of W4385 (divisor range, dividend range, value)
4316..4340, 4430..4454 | 1.16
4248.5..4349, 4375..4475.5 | 1.13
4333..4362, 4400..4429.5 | 1.14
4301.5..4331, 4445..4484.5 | 1.19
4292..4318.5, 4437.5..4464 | 1.26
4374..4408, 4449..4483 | 1.11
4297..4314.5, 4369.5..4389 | 1.19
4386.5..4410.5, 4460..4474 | 1.06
